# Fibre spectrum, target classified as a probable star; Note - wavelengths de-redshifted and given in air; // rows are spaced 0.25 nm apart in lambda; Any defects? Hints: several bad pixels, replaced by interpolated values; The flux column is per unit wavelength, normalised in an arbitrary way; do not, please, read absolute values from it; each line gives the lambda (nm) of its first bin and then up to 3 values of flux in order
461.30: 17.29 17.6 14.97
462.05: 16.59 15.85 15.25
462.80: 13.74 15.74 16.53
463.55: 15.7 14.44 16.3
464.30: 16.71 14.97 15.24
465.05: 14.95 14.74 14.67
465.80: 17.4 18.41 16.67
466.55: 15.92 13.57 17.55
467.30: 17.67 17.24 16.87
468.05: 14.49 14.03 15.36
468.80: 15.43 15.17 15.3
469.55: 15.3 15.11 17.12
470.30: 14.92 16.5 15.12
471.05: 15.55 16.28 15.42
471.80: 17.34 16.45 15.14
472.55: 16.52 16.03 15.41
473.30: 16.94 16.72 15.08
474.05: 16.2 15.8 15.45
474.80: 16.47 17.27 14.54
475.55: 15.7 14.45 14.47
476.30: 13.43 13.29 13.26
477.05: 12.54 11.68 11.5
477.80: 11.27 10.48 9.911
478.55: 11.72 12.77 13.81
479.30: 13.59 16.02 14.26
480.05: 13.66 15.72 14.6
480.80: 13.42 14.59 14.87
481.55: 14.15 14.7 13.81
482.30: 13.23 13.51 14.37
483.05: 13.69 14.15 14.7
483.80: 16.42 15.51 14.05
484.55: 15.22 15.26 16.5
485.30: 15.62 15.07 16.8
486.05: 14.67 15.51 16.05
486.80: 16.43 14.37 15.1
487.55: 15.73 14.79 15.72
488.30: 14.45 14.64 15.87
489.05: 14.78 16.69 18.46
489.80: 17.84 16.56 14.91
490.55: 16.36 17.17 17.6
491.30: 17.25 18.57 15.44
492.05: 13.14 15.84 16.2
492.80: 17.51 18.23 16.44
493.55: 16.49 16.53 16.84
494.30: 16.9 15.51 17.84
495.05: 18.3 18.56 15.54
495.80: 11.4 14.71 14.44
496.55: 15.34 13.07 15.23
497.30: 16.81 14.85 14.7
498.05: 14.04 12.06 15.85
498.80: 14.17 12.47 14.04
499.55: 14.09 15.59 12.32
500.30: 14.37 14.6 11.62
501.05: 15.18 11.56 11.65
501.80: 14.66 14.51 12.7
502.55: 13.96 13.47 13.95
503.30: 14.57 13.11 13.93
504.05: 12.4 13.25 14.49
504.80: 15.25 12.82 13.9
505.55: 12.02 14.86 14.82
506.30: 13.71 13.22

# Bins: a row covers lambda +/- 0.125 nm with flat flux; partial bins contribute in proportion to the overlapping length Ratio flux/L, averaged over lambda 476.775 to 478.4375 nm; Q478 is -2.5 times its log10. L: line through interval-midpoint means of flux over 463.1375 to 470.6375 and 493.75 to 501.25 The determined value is 0.33 mag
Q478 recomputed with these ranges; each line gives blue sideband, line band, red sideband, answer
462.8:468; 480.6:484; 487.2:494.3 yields 0.133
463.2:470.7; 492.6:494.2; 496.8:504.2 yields -0.188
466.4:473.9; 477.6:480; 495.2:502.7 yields 0.209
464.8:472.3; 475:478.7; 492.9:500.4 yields 0.208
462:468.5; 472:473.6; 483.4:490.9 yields -0.025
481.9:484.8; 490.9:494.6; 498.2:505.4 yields -0.180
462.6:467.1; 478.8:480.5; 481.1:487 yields 0.054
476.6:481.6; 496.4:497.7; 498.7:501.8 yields -0.120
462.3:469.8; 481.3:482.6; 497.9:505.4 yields 0.061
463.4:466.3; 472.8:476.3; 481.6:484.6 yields -0.041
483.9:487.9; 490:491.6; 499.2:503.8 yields -0.136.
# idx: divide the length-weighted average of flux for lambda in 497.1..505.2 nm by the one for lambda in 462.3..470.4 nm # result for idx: 0.88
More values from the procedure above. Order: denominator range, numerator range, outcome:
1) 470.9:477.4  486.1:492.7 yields 1.04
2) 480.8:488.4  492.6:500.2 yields 1.03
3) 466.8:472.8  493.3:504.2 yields 0.92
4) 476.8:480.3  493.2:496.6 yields 1.27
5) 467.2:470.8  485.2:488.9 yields 0.98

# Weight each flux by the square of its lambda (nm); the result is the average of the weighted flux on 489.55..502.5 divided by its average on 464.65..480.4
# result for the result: 1.1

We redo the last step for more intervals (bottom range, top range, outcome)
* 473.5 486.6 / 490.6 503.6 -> 1.12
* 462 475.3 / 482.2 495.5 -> 1.09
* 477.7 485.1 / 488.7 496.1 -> 1.23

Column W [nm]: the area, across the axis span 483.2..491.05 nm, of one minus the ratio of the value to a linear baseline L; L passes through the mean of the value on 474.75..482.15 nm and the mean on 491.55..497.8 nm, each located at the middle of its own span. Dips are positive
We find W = -0.43 nm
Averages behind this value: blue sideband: 13.7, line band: 15.7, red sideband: 15.9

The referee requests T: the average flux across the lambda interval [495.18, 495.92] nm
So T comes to 15.2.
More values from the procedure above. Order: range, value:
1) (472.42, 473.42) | 16.2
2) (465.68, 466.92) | 16.4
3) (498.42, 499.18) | 14.1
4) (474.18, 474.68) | 15.6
